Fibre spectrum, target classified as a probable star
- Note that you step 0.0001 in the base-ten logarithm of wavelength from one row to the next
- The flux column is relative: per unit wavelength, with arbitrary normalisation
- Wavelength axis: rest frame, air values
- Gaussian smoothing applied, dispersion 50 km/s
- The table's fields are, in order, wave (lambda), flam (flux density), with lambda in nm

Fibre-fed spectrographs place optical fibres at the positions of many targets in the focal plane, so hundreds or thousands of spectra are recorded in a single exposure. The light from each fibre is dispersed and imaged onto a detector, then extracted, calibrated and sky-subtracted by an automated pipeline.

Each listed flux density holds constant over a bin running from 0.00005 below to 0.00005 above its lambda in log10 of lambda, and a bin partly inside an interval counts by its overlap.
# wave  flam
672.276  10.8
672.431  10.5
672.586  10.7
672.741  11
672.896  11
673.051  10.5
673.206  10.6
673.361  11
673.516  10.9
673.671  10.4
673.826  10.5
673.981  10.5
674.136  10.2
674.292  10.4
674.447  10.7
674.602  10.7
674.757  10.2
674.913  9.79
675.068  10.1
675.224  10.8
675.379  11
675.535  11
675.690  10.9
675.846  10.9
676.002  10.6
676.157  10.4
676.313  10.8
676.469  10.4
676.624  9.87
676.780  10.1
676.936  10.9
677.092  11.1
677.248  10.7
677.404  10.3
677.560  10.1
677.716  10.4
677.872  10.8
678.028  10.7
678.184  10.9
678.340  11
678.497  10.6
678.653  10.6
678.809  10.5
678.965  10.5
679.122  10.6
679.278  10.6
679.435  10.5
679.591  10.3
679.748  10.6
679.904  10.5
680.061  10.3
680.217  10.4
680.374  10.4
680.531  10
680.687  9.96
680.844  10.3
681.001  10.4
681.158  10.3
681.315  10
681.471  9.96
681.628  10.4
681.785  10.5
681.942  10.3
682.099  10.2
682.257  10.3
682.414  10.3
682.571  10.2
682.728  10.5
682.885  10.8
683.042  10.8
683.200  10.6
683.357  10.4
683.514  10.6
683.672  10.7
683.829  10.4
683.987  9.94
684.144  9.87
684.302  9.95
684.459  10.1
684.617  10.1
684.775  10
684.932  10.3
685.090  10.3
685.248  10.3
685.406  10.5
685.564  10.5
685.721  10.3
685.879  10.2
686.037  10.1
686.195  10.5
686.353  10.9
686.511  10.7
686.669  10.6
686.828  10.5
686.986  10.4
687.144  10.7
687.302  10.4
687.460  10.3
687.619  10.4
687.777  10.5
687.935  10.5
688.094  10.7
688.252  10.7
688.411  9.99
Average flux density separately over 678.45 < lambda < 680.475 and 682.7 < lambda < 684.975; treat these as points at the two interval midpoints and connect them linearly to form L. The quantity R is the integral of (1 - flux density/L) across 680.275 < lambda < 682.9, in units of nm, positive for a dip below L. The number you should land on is 0.04 nm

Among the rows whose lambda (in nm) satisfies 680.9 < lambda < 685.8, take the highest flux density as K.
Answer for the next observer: 10.8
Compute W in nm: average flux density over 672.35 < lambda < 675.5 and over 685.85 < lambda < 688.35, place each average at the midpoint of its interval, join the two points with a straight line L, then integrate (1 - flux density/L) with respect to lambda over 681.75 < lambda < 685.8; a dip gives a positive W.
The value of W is 0.07 nm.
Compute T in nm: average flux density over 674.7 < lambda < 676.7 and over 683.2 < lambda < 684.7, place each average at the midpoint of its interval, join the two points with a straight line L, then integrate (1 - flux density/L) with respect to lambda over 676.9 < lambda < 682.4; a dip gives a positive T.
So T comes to -0.03 nm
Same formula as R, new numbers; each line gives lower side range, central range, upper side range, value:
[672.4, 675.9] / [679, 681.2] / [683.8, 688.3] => 0.025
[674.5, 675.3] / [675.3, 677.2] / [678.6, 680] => -0.051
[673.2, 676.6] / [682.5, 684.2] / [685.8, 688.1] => 0.011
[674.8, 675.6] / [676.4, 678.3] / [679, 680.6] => -0.012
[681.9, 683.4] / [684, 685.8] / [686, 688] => 0.049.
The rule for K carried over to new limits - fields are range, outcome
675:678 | 11.1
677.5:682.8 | 11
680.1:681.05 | 10.4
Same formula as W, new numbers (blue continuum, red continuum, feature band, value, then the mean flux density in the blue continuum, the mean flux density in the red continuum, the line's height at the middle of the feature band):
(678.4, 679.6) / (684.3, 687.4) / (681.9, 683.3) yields 0.00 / 10.5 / 10.4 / 10.5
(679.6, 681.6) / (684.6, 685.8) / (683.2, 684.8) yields 0.01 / 10.3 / 10.3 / 10.3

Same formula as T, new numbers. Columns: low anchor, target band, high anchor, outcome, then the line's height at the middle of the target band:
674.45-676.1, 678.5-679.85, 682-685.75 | -0.006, 10.5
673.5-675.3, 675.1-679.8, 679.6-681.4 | -0.117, 10.4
